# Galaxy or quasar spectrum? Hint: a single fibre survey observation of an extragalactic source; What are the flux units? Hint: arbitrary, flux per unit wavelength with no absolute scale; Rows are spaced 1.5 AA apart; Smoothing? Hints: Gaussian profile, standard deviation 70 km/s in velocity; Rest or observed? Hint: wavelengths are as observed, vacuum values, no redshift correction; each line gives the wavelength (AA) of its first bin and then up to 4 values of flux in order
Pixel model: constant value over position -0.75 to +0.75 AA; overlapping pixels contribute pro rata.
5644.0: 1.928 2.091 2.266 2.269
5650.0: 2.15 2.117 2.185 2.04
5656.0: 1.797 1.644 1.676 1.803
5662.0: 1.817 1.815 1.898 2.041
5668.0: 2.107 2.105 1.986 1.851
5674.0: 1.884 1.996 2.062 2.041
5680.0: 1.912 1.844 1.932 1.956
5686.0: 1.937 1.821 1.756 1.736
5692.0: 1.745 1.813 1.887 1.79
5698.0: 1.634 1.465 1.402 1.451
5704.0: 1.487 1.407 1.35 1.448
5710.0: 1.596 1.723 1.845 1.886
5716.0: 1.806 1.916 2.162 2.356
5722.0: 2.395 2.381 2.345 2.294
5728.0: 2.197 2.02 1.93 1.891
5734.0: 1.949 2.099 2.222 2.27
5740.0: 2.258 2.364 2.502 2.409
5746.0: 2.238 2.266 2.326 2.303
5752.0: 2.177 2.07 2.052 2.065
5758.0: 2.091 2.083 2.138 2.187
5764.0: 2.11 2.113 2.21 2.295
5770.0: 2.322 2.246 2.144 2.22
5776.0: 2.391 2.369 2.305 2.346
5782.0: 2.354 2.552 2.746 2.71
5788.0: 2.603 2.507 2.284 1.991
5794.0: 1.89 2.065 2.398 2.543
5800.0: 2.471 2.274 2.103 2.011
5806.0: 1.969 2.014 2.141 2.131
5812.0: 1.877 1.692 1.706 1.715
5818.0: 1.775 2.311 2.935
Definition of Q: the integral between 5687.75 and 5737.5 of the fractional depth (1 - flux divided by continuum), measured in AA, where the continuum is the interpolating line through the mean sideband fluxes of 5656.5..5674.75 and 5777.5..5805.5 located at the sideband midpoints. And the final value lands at 4.8 AA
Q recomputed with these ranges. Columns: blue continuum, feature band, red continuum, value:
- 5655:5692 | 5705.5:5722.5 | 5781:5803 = 1.9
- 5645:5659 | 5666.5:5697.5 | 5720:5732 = 3.0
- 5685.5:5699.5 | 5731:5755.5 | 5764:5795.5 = -1.4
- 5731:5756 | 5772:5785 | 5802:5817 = -1.8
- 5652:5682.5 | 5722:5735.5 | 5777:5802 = 0.1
